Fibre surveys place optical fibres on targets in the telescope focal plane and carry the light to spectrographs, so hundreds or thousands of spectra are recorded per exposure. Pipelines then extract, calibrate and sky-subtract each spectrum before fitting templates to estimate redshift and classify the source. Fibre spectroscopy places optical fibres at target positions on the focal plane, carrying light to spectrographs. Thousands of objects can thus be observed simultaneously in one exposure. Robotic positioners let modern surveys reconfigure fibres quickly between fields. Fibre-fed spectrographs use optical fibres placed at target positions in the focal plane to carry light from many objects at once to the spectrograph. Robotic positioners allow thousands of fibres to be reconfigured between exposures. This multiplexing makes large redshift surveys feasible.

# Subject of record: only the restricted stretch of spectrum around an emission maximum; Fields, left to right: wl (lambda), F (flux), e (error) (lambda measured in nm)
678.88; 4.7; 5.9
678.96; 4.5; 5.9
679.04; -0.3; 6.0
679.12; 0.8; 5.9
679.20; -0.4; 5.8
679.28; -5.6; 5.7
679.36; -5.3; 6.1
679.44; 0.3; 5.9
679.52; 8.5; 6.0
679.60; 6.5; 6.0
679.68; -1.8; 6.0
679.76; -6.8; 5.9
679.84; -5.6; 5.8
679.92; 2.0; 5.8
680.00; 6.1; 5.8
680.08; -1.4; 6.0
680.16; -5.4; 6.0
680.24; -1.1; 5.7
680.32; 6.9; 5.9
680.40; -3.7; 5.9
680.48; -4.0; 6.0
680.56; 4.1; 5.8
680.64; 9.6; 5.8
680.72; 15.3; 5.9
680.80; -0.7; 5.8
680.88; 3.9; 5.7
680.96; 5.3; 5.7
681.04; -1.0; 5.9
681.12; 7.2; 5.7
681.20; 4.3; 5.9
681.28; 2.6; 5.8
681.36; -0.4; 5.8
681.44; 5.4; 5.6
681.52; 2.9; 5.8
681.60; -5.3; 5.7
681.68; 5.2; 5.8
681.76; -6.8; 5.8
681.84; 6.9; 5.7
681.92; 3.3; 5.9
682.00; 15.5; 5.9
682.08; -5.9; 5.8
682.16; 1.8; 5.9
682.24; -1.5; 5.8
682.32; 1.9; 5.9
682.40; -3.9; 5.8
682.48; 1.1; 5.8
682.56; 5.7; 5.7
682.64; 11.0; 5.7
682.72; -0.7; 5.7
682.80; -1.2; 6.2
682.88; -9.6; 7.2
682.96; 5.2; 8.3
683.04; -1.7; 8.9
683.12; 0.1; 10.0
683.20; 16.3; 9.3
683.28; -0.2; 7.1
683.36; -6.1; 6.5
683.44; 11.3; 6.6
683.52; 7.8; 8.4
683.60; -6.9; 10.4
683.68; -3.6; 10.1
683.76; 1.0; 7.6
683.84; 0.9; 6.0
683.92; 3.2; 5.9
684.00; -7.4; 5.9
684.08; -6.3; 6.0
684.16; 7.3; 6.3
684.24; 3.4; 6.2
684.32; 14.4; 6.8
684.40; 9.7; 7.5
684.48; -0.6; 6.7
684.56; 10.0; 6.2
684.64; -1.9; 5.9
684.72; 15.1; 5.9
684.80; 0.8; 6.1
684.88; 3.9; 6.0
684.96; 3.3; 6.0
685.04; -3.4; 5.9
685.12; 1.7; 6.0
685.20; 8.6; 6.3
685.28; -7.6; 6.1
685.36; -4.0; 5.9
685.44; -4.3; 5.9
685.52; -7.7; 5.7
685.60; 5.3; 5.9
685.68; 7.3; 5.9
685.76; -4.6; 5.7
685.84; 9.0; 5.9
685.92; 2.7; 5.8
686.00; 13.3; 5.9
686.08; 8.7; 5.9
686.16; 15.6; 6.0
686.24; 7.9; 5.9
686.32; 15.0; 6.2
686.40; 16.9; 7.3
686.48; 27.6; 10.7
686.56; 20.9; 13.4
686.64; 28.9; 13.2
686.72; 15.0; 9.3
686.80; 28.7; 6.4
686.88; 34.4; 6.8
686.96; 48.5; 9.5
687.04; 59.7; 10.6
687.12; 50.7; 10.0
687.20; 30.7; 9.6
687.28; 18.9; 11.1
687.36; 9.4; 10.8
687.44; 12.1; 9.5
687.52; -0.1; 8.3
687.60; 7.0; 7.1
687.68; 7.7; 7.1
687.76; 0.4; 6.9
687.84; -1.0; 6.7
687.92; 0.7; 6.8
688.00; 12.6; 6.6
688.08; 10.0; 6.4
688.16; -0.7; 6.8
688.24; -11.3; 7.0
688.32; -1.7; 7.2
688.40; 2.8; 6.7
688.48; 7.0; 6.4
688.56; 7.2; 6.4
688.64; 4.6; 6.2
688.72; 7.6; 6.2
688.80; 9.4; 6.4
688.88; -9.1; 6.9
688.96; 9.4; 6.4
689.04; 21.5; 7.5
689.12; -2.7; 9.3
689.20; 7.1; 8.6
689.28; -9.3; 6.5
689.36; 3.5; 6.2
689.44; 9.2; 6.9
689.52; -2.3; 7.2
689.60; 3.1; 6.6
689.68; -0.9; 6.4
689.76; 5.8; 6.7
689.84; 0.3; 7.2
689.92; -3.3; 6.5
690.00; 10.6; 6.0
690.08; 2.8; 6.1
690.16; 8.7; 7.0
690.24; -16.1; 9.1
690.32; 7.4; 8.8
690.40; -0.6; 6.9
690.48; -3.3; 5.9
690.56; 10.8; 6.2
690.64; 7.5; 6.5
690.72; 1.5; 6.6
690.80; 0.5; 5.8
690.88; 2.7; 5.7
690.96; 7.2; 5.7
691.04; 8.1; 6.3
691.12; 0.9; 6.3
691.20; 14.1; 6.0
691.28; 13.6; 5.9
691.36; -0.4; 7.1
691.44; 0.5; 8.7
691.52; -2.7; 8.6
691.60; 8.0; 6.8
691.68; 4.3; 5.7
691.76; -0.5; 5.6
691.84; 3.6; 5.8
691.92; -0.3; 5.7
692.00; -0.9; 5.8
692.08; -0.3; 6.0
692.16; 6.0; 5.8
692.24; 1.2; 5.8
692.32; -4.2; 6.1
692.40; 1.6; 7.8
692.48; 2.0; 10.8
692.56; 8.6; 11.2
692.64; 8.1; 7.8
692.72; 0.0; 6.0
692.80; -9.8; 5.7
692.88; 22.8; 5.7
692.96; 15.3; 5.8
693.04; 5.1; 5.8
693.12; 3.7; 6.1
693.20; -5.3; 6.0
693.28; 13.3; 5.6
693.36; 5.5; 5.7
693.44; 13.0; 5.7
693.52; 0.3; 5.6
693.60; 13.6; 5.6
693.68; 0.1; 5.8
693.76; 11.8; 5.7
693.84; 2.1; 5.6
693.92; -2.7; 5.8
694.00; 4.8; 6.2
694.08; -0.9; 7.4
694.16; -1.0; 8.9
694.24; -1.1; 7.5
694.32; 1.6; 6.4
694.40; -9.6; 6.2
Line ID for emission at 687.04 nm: [O II]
